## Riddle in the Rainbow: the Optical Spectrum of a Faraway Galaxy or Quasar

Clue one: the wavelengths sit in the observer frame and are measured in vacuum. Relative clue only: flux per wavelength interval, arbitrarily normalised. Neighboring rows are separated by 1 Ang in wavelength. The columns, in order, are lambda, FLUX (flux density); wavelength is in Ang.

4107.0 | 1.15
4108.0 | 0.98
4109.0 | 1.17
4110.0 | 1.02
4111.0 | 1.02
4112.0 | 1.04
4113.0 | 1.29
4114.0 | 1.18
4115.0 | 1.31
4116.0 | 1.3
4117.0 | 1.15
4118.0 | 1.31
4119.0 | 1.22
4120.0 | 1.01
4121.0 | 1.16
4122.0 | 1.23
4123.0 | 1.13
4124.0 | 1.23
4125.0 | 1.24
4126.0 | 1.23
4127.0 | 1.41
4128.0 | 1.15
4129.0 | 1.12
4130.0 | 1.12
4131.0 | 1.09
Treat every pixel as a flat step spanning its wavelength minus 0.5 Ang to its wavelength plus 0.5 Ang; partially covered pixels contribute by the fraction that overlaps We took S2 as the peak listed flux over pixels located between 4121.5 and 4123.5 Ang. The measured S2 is 1.23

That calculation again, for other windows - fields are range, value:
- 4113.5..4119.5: 1.31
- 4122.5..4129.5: 1.41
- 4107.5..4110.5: 1.17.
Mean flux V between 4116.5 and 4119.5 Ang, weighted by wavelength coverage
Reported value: 1.23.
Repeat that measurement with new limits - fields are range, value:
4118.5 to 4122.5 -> 1.15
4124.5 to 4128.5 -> 1.26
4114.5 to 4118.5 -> 1.27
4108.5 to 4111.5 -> 1.07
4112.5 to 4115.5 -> 1.26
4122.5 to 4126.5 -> 1.21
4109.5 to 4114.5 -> 1.11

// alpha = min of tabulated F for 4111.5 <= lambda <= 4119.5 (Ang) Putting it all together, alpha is 1.04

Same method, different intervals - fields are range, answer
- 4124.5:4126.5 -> 1.23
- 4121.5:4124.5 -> 1.13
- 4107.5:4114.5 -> 0.98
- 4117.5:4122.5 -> 1.01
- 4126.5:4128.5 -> 1.15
